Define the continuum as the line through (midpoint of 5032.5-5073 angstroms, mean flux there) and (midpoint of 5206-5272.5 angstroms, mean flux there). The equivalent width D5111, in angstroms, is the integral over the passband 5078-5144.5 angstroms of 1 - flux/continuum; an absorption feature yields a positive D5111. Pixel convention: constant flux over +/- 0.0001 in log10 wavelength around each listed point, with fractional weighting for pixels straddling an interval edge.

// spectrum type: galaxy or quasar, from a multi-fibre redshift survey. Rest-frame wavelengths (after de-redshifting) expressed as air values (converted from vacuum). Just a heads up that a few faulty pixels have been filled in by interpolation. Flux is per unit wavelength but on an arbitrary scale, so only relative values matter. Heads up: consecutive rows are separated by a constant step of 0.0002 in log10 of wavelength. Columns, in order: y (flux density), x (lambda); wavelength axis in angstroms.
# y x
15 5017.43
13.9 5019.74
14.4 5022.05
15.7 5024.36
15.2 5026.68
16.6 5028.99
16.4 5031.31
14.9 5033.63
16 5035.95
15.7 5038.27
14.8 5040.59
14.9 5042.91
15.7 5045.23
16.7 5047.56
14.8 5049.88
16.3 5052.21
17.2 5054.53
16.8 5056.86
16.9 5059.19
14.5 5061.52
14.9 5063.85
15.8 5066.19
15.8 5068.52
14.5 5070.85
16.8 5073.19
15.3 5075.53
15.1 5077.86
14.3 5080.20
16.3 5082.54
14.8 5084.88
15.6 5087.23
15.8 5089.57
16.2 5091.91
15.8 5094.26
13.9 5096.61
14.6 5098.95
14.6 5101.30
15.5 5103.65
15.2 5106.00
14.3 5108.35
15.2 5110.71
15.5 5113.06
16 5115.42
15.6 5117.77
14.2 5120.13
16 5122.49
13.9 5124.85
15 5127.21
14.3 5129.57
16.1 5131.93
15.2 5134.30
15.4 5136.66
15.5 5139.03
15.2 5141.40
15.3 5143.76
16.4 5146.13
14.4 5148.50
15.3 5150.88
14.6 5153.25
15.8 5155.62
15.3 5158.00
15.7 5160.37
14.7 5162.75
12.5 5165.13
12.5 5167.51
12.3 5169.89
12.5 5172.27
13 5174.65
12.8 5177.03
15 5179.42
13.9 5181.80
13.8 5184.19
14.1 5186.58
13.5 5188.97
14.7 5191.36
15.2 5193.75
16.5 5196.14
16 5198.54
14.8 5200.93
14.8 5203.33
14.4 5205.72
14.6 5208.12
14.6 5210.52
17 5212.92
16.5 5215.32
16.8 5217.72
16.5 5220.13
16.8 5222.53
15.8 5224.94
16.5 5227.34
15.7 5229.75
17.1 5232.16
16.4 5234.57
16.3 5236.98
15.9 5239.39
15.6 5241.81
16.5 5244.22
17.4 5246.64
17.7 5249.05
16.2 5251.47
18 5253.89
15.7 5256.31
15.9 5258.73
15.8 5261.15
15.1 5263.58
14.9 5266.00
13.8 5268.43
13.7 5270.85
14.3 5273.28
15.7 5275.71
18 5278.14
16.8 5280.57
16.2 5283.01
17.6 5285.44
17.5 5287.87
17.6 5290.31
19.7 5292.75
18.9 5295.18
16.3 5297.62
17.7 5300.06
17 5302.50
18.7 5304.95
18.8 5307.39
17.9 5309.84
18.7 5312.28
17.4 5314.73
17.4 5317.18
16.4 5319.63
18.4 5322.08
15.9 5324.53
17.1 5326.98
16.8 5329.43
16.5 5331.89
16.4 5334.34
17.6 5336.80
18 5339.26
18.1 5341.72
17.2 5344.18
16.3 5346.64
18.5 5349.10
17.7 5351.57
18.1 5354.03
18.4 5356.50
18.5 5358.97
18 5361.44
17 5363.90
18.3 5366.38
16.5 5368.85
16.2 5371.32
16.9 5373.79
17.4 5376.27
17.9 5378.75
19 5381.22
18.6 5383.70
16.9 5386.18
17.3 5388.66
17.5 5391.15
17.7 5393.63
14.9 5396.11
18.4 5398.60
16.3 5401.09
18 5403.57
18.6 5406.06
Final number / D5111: 2.5 angstroms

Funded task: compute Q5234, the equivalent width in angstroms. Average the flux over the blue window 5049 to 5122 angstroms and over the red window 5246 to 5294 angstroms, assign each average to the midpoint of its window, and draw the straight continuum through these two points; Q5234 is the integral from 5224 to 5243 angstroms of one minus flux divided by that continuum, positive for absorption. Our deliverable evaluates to 0.0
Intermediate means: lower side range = 15.4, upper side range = 16.4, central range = 16.2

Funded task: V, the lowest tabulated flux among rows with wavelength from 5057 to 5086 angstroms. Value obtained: 14.3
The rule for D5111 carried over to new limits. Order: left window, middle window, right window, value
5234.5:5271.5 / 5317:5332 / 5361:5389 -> -0.1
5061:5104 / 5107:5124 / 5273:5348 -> 0.4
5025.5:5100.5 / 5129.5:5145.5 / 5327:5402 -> 0.6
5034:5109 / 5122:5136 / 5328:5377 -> 0.7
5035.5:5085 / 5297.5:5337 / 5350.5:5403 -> -0.5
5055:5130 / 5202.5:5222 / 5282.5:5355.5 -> 0.9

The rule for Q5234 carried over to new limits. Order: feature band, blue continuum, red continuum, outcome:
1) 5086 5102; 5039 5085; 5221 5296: 0.54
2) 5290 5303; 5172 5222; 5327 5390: -1.13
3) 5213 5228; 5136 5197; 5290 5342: -0.91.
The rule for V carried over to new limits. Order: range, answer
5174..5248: 12.8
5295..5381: 15.9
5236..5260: 15.6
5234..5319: 13.7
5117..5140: 13.9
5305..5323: 16.4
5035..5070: 14.5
